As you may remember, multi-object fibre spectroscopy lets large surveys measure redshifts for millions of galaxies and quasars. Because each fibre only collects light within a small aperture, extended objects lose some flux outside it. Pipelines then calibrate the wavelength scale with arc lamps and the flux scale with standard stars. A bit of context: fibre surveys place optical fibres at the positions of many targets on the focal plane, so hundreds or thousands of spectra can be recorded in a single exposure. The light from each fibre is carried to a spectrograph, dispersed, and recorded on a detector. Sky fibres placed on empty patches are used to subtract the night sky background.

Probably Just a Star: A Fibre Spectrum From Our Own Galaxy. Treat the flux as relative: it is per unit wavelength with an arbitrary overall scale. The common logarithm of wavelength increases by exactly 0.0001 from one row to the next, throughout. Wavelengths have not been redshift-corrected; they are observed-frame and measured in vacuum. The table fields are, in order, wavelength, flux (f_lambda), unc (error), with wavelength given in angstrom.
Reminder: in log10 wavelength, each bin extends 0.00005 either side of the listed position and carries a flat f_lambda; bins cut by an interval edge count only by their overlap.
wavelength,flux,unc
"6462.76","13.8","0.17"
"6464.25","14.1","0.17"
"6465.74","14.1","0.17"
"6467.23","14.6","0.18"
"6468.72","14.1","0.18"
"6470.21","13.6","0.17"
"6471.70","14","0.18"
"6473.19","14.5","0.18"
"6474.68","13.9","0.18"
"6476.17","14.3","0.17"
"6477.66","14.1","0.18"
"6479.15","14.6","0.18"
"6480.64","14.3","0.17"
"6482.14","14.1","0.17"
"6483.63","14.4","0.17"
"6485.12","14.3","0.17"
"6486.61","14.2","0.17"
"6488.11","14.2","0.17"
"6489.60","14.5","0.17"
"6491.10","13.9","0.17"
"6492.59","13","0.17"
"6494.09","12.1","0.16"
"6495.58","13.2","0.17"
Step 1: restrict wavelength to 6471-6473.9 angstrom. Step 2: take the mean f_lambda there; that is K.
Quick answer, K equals 14.3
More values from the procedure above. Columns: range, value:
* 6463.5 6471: 14.1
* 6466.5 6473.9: 14.2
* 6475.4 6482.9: 14.3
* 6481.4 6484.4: 14.3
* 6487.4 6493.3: 13.9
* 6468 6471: 13.8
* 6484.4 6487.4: 14.2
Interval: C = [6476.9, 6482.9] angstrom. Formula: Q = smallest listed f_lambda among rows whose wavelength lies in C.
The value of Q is 14.1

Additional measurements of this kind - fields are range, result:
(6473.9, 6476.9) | 13.9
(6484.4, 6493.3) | 13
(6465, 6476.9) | 13.6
